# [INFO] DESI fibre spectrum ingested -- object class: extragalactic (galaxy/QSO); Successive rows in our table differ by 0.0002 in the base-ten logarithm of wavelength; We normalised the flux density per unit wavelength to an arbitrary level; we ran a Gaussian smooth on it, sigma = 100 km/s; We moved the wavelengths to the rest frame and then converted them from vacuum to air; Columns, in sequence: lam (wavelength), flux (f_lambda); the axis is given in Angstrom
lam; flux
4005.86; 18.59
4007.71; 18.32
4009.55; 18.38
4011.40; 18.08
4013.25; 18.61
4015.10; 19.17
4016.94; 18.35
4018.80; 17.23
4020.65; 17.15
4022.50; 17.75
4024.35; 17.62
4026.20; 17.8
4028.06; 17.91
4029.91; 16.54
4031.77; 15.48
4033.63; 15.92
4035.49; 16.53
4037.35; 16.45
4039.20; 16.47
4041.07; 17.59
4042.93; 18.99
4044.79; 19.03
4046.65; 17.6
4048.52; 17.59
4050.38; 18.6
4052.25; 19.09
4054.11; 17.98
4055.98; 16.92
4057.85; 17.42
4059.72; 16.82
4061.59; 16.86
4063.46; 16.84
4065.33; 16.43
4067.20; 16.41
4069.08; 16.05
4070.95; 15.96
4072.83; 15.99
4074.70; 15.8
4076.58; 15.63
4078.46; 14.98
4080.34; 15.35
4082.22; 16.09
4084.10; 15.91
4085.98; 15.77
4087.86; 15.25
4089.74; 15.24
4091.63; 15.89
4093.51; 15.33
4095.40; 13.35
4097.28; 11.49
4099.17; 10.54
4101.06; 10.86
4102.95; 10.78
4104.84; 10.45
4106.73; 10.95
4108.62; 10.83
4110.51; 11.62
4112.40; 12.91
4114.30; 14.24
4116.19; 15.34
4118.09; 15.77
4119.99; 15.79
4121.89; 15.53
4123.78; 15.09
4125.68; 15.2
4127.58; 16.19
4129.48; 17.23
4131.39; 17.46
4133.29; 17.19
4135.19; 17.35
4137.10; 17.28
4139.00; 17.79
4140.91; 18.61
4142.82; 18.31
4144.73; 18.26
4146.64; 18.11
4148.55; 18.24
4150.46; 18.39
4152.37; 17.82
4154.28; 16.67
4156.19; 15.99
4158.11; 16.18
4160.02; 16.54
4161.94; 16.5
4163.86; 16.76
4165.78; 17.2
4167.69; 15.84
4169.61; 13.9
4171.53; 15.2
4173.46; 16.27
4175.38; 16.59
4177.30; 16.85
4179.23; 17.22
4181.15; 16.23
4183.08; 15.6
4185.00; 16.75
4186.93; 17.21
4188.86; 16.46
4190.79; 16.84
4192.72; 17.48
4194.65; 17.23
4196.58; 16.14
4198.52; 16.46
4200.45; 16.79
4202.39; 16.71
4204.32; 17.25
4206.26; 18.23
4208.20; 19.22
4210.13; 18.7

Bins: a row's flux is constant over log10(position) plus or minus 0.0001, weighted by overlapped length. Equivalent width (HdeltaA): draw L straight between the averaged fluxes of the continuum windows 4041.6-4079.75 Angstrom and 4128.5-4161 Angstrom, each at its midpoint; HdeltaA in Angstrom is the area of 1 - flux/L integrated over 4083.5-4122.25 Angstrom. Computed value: 8.5 Angstrom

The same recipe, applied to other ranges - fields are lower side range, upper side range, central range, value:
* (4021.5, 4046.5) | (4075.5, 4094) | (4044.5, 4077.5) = -1.3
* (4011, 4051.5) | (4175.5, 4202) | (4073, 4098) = 3.1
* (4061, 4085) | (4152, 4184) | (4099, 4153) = 2.6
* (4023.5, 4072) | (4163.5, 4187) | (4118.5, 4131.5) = 0.5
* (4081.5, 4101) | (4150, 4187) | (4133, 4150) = -2.4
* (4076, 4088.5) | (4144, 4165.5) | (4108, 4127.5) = 2.4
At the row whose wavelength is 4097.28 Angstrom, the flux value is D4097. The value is 11.49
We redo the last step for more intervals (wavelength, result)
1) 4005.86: 18.59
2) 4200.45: 16.79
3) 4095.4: 13.35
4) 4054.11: 17.98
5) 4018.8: 17.23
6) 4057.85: 17.42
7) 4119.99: 15.79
